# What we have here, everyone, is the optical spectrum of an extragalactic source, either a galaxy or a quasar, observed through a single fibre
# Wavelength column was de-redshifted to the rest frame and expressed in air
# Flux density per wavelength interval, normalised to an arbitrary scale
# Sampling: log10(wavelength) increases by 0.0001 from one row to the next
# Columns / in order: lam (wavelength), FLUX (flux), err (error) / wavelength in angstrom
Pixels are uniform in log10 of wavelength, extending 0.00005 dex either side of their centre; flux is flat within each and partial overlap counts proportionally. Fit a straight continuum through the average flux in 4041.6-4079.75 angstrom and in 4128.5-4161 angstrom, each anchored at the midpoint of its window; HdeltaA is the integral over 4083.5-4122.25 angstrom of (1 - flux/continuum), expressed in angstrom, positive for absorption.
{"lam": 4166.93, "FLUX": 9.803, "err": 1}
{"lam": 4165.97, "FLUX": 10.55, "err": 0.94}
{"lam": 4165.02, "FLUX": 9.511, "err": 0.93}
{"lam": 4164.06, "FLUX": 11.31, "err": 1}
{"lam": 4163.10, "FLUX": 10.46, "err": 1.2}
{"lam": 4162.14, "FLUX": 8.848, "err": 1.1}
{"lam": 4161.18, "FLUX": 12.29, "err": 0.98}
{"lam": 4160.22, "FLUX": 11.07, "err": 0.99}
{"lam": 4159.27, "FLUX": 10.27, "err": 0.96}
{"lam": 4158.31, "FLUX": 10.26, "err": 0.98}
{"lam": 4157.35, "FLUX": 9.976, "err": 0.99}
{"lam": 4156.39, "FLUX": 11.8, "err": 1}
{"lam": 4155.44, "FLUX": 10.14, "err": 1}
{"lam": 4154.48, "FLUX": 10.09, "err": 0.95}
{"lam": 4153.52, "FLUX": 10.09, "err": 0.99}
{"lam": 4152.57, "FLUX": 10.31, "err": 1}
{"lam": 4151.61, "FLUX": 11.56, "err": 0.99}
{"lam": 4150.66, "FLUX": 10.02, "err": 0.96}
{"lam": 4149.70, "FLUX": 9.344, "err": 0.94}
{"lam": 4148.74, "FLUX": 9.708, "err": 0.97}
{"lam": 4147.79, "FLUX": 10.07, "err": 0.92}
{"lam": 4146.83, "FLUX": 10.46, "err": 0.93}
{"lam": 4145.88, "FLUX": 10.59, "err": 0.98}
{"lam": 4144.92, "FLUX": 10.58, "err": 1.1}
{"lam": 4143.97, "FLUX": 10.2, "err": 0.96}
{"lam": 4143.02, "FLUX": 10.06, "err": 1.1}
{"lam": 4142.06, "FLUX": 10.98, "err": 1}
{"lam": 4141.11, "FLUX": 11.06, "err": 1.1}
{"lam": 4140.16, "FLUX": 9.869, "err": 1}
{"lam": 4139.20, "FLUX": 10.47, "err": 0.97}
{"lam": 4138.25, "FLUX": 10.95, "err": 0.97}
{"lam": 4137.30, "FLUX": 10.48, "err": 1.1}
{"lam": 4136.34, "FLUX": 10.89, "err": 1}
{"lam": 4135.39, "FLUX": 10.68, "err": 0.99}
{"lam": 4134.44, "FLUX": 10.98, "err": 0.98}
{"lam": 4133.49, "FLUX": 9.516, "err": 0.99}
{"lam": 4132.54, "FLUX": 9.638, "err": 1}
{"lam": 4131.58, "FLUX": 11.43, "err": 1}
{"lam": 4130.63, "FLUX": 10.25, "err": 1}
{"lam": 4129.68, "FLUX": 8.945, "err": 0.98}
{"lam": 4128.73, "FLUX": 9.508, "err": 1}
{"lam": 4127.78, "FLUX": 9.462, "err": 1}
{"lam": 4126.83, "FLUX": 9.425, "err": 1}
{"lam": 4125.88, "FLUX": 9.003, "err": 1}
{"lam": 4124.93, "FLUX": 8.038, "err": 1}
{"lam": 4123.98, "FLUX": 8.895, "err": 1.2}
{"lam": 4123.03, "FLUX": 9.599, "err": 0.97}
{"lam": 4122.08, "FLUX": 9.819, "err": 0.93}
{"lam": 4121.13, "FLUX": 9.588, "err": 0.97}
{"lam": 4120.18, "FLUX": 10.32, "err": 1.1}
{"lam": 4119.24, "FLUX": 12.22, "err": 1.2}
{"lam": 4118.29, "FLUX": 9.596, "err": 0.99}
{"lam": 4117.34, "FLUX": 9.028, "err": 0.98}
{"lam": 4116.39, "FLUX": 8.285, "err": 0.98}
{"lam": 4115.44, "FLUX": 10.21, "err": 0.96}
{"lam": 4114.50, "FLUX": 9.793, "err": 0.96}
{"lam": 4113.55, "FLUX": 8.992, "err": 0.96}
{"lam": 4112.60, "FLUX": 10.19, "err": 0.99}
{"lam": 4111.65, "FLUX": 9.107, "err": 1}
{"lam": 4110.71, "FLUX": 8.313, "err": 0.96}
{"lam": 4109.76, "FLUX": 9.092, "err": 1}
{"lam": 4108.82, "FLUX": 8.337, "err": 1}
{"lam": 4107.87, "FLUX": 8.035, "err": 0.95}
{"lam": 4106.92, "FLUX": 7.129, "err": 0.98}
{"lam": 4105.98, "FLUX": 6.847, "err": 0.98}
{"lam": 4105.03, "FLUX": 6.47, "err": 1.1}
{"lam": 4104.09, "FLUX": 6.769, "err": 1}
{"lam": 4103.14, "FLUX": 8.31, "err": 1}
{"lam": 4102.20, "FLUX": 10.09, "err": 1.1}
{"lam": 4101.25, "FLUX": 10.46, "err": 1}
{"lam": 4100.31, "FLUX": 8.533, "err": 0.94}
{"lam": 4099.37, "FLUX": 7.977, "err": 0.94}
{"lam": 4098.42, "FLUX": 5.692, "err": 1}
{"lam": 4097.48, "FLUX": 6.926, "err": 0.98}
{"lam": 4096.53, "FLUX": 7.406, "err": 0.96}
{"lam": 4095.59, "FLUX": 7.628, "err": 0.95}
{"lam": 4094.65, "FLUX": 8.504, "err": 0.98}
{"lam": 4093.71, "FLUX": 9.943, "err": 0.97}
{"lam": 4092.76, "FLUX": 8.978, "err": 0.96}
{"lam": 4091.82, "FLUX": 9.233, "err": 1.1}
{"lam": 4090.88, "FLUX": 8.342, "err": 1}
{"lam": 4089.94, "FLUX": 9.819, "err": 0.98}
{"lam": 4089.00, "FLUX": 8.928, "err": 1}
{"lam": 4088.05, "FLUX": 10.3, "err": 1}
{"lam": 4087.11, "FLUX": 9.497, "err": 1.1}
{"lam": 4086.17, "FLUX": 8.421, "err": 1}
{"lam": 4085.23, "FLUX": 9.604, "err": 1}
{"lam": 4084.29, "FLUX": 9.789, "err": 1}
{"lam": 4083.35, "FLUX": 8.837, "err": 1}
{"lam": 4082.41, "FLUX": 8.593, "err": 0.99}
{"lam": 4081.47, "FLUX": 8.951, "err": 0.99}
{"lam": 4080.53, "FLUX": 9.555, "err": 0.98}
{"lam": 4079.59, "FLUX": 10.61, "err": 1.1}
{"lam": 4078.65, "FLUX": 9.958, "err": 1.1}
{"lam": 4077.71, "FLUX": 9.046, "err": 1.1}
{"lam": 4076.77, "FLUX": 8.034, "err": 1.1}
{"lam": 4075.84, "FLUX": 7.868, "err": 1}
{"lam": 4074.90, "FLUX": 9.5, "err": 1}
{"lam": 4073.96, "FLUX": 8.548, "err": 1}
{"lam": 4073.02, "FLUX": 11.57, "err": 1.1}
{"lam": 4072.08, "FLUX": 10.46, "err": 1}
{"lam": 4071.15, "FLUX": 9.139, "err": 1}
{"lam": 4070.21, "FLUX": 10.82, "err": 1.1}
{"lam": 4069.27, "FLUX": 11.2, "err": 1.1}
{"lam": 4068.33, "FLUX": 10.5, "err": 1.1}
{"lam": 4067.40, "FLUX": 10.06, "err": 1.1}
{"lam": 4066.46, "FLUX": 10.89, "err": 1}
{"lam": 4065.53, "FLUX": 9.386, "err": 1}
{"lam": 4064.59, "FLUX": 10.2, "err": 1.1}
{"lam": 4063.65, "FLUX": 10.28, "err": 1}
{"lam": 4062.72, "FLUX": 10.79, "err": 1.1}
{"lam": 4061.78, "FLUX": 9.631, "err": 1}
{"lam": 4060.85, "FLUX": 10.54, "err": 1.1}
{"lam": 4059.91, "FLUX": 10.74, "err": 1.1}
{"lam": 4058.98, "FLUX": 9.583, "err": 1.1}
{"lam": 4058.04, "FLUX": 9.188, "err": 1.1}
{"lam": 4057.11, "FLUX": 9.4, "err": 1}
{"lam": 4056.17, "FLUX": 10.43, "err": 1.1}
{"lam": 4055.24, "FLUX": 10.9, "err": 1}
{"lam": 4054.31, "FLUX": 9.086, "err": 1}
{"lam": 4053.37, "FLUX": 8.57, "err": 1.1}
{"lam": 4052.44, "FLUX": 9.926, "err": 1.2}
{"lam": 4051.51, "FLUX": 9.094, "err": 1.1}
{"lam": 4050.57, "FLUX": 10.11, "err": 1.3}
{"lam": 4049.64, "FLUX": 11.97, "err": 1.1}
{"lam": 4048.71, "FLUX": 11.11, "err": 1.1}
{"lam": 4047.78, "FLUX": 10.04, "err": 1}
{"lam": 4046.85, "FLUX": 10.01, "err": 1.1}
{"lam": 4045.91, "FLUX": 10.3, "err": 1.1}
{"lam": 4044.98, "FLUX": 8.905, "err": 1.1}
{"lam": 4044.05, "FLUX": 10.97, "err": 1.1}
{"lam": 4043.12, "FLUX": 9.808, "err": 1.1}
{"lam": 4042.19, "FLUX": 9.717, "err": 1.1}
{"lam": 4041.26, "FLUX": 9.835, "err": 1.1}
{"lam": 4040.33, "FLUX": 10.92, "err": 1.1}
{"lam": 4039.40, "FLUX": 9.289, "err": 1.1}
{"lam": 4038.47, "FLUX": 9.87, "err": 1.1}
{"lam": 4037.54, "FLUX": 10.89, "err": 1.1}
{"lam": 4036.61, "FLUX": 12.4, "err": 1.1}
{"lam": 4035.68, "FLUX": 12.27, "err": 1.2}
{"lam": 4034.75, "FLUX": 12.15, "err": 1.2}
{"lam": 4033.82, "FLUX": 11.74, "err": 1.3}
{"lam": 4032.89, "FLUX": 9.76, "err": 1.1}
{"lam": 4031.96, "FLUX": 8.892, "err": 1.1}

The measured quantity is 5.1 angstrom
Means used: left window 9.97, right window 10.4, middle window 8.84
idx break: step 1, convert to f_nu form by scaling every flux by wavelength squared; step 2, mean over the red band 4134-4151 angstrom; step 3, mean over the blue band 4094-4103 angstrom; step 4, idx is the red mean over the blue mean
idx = 1.3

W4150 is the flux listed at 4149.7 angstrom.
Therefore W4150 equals 9.344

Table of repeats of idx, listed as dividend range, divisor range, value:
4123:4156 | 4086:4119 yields 1.19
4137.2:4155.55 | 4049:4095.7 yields 1.11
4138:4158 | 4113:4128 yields 1.11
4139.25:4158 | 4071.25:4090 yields 1.14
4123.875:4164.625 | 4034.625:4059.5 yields 1.05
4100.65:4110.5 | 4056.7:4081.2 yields 0.84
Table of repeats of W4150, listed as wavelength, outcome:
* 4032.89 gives 9.76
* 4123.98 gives 8.895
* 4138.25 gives 10.95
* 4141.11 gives 11.06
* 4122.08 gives 9.819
